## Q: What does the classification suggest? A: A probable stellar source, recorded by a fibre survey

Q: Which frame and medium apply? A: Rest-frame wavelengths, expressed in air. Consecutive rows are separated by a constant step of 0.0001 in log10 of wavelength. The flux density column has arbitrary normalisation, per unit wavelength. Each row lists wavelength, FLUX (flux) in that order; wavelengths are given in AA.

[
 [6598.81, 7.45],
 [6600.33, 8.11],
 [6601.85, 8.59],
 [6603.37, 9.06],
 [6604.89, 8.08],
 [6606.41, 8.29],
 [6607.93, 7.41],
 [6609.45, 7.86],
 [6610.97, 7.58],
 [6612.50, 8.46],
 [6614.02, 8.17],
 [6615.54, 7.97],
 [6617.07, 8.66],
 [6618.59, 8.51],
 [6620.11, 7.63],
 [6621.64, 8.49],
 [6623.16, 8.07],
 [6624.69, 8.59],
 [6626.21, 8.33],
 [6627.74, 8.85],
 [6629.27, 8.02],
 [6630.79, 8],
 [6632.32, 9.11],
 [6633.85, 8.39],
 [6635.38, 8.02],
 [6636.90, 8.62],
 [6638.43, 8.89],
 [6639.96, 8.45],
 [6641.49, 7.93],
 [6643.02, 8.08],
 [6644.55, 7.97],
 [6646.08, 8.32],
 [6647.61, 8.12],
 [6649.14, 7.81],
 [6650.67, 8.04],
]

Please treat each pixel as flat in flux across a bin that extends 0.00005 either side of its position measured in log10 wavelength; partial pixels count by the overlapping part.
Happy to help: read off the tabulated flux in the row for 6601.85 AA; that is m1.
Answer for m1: 8.59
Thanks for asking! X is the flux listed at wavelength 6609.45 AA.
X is 7.86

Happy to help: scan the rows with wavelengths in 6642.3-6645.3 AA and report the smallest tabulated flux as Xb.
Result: 7.97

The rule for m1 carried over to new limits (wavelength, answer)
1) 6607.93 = 7.41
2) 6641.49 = 7.93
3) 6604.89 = 8.08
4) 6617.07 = 8.66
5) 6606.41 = 8.29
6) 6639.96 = 8.45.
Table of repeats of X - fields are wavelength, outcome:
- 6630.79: 8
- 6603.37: 9.06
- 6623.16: 8.07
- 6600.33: 8.11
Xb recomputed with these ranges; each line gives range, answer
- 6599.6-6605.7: 8.08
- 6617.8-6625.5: 7.63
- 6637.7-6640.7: 8.45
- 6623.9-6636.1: 8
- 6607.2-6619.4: 7.41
